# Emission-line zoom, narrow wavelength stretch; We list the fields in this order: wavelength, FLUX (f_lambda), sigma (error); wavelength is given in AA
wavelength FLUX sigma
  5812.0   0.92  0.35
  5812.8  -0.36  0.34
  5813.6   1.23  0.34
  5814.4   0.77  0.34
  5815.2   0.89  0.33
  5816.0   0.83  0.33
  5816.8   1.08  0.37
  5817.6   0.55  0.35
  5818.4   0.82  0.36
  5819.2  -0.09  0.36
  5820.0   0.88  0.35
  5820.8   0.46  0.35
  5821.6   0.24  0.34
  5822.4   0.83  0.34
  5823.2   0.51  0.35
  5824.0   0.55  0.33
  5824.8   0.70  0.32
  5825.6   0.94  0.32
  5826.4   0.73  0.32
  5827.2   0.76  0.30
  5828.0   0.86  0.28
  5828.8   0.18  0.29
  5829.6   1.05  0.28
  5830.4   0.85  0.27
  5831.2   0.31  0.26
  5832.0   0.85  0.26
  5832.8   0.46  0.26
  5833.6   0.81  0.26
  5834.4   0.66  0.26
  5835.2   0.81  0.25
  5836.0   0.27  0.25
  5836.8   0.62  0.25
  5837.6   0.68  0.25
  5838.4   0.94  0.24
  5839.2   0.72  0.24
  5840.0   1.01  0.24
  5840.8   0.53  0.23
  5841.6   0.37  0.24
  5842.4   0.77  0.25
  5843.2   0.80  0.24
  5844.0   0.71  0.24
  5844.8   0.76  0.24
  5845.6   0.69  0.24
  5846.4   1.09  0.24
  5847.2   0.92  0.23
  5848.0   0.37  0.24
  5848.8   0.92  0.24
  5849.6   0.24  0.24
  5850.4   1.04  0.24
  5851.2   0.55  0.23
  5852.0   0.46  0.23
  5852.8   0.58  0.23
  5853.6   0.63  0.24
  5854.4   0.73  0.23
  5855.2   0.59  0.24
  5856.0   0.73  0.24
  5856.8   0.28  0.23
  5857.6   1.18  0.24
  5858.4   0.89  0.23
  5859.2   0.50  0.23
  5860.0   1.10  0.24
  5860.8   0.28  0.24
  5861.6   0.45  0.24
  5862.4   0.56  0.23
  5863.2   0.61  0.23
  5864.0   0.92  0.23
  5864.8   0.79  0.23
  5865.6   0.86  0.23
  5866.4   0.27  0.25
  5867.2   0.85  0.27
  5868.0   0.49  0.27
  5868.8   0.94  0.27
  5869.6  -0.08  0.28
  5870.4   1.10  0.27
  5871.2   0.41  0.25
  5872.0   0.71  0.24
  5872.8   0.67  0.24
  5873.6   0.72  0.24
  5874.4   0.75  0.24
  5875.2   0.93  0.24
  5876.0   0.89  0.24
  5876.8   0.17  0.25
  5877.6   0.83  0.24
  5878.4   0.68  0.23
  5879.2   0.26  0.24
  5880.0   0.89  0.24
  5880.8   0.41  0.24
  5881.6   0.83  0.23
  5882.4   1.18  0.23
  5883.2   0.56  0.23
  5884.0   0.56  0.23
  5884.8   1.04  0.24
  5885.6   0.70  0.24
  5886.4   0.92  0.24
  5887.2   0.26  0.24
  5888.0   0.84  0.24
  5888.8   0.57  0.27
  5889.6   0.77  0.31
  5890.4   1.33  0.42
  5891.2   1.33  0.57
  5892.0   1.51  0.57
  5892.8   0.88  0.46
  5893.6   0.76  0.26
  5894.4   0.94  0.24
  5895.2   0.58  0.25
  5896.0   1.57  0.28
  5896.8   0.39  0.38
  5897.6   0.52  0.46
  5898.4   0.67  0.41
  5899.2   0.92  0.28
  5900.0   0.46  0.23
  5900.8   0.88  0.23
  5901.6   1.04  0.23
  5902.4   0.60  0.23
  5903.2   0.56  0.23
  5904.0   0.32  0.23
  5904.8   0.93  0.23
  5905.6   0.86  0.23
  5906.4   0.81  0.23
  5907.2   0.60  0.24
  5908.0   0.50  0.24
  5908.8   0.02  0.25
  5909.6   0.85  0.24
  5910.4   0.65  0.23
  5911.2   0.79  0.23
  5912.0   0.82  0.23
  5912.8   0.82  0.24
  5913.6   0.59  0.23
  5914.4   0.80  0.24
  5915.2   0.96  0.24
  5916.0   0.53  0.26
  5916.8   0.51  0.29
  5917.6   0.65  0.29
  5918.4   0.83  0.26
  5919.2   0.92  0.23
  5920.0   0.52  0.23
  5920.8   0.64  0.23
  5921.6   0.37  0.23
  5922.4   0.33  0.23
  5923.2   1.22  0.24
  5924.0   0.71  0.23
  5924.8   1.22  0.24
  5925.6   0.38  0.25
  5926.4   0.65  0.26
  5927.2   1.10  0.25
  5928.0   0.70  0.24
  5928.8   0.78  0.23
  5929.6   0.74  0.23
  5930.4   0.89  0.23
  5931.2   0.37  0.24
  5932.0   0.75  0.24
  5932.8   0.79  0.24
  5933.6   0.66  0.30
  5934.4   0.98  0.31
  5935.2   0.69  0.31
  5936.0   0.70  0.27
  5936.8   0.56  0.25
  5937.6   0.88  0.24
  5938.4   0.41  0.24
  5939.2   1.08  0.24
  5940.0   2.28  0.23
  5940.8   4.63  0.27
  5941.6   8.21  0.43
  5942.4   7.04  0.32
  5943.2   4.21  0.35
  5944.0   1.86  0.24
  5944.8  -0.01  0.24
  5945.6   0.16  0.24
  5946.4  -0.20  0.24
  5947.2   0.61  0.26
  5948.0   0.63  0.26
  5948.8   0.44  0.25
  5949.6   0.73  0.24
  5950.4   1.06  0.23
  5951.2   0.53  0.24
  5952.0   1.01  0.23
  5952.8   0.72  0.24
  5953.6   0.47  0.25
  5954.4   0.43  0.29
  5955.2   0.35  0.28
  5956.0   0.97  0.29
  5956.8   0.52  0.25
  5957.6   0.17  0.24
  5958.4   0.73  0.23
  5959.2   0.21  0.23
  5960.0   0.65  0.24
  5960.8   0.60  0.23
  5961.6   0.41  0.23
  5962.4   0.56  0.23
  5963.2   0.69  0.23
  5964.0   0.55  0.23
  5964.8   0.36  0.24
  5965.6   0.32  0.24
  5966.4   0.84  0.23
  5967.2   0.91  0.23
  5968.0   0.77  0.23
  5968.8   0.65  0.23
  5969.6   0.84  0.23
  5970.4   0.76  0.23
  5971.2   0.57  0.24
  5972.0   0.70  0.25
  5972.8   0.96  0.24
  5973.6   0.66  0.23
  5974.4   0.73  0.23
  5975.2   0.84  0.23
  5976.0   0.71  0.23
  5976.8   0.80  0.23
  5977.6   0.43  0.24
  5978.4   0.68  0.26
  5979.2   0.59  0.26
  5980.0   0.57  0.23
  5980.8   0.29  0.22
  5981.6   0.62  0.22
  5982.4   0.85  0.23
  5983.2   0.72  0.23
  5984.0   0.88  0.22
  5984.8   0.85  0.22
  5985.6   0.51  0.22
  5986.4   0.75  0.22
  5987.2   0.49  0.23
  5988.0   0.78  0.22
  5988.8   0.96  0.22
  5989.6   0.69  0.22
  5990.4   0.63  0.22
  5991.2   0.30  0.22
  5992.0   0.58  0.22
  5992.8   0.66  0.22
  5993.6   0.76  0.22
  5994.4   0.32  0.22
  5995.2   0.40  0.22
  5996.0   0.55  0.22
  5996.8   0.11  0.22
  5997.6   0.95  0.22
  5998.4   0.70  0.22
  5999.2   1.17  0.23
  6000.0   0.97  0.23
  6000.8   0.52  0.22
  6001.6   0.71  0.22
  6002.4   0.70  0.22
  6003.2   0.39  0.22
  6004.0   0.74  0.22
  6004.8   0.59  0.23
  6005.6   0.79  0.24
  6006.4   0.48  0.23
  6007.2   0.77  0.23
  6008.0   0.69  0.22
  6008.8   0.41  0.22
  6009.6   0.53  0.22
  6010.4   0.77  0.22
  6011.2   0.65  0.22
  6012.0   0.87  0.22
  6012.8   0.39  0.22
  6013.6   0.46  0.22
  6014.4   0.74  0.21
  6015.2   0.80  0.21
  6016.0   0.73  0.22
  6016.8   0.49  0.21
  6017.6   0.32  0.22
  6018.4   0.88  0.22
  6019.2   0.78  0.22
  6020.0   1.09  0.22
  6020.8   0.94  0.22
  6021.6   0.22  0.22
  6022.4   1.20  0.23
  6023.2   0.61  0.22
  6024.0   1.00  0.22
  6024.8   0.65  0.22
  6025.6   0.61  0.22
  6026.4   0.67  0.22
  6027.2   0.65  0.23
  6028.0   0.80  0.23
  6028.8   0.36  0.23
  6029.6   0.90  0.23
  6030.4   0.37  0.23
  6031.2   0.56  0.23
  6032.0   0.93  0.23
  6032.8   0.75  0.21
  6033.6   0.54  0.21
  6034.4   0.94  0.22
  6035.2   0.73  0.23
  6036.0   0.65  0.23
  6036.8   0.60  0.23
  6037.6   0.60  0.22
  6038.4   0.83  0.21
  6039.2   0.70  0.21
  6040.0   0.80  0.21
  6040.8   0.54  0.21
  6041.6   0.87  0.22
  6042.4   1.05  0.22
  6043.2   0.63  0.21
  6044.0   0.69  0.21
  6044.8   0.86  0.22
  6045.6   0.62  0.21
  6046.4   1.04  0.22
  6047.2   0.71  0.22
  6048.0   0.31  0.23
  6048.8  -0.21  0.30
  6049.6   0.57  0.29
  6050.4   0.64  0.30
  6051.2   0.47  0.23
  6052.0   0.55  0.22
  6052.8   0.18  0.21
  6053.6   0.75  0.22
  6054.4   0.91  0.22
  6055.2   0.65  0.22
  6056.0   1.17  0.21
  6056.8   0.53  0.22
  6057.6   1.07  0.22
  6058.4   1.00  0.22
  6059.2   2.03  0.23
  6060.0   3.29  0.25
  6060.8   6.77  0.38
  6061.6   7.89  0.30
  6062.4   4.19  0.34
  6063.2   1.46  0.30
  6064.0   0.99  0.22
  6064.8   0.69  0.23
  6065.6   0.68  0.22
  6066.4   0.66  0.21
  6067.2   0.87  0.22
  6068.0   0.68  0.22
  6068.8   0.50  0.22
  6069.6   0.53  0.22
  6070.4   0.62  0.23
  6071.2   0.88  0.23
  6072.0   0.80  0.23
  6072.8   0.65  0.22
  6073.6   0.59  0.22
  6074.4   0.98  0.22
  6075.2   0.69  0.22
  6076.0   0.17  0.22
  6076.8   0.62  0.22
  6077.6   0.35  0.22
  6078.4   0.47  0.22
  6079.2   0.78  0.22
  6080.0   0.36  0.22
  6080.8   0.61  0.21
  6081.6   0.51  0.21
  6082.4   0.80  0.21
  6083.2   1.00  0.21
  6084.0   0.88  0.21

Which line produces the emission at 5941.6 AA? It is Hbeta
